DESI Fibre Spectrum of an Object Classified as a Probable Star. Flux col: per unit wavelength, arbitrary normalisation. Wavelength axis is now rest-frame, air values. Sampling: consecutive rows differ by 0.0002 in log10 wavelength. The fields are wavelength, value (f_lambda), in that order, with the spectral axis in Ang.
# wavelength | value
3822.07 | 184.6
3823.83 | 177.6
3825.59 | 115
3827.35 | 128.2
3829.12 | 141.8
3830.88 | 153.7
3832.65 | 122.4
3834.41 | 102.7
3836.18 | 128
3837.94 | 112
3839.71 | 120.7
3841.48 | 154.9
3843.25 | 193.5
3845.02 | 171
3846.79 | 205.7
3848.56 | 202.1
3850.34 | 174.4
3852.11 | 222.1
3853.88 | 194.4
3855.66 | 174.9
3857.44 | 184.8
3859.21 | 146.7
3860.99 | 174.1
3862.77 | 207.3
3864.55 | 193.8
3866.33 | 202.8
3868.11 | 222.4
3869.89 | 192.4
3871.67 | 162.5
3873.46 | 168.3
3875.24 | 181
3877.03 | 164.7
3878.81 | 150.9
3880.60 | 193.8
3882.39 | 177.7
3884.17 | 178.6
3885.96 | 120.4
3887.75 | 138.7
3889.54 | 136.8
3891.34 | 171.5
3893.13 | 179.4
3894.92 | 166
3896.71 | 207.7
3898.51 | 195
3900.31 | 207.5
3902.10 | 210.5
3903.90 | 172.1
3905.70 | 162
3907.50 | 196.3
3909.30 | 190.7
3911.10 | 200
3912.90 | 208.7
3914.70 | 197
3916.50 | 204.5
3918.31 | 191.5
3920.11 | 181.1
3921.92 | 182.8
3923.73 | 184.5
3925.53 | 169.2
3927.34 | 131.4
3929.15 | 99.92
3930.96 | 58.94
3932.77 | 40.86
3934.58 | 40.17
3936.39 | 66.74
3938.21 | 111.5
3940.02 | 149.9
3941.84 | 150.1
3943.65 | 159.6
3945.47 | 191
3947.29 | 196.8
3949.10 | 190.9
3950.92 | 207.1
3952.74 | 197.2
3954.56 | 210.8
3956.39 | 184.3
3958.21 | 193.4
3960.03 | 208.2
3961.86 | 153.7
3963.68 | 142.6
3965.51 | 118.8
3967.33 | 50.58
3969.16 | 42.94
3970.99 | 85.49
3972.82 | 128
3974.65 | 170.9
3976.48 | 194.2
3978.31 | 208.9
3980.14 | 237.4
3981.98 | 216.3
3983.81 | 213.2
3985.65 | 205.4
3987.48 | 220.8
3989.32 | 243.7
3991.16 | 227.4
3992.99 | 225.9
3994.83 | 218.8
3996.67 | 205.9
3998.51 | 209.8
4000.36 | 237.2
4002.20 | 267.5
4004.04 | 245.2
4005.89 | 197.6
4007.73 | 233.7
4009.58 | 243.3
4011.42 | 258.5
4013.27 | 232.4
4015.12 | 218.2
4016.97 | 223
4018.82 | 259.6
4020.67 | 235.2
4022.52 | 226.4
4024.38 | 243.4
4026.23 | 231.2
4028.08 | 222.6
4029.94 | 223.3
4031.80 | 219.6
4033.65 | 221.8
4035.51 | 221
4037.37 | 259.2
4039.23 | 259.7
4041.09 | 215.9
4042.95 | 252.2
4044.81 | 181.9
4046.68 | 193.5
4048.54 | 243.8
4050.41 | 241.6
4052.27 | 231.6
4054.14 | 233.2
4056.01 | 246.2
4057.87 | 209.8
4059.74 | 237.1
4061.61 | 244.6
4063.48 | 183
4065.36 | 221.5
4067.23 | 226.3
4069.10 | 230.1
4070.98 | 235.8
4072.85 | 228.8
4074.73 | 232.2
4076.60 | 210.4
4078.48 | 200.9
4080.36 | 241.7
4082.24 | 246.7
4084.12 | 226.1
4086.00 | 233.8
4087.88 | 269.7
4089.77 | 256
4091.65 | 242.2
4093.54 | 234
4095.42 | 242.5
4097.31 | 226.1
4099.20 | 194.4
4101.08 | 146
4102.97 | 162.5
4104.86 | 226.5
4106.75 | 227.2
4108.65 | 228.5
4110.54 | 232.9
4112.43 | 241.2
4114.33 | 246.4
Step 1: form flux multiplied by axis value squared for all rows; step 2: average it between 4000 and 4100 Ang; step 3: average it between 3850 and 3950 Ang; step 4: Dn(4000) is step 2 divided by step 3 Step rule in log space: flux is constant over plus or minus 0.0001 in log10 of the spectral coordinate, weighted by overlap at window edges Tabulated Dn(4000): 1.5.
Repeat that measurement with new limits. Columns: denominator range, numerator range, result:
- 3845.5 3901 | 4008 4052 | 1.39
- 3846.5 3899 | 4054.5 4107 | 1.39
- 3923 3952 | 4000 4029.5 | 1.82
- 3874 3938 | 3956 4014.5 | 1.26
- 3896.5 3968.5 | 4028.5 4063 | 1.50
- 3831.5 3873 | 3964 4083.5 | 1.36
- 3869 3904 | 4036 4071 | 1.43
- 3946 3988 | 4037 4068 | 1.38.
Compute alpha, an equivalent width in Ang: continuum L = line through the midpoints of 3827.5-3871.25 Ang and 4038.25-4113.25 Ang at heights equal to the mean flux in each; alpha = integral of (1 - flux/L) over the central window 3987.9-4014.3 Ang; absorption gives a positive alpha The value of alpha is -3.1 Ang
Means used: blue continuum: 170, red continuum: 226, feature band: 232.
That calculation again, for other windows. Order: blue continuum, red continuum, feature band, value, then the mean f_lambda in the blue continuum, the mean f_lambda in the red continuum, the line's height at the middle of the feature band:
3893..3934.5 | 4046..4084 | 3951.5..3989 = 3.9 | 168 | 227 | 190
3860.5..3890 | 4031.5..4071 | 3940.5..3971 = 5.9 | 175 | 228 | 199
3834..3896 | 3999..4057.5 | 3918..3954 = 9.7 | 171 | 232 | 198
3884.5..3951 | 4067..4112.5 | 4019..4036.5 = -2.3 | 161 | 225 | 202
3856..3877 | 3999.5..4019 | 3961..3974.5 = 7.0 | 184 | 237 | 222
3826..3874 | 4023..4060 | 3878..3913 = 1.0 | 168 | 229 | 183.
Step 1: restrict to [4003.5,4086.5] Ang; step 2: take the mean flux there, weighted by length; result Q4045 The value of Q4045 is 229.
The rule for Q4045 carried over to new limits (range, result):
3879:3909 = 176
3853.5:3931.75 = 176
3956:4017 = 196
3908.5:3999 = 168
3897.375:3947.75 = 159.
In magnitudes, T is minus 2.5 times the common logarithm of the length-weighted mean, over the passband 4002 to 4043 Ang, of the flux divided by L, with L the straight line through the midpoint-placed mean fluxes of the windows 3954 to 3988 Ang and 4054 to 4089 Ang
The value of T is -0.18 mag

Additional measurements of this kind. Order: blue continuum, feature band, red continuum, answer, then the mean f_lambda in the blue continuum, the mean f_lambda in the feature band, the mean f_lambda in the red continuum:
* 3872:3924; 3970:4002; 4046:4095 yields 0.01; 180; 204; 231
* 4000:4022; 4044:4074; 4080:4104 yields 0.02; 238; 224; 224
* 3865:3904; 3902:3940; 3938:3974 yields 0.11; 178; 151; 155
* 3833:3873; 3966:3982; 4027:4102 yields 0.38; 174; 144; 227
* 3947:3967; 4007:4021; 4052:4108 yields -0.19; 178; 238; 225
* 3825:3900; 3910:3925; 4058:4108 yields -0.07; 168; 193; 224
